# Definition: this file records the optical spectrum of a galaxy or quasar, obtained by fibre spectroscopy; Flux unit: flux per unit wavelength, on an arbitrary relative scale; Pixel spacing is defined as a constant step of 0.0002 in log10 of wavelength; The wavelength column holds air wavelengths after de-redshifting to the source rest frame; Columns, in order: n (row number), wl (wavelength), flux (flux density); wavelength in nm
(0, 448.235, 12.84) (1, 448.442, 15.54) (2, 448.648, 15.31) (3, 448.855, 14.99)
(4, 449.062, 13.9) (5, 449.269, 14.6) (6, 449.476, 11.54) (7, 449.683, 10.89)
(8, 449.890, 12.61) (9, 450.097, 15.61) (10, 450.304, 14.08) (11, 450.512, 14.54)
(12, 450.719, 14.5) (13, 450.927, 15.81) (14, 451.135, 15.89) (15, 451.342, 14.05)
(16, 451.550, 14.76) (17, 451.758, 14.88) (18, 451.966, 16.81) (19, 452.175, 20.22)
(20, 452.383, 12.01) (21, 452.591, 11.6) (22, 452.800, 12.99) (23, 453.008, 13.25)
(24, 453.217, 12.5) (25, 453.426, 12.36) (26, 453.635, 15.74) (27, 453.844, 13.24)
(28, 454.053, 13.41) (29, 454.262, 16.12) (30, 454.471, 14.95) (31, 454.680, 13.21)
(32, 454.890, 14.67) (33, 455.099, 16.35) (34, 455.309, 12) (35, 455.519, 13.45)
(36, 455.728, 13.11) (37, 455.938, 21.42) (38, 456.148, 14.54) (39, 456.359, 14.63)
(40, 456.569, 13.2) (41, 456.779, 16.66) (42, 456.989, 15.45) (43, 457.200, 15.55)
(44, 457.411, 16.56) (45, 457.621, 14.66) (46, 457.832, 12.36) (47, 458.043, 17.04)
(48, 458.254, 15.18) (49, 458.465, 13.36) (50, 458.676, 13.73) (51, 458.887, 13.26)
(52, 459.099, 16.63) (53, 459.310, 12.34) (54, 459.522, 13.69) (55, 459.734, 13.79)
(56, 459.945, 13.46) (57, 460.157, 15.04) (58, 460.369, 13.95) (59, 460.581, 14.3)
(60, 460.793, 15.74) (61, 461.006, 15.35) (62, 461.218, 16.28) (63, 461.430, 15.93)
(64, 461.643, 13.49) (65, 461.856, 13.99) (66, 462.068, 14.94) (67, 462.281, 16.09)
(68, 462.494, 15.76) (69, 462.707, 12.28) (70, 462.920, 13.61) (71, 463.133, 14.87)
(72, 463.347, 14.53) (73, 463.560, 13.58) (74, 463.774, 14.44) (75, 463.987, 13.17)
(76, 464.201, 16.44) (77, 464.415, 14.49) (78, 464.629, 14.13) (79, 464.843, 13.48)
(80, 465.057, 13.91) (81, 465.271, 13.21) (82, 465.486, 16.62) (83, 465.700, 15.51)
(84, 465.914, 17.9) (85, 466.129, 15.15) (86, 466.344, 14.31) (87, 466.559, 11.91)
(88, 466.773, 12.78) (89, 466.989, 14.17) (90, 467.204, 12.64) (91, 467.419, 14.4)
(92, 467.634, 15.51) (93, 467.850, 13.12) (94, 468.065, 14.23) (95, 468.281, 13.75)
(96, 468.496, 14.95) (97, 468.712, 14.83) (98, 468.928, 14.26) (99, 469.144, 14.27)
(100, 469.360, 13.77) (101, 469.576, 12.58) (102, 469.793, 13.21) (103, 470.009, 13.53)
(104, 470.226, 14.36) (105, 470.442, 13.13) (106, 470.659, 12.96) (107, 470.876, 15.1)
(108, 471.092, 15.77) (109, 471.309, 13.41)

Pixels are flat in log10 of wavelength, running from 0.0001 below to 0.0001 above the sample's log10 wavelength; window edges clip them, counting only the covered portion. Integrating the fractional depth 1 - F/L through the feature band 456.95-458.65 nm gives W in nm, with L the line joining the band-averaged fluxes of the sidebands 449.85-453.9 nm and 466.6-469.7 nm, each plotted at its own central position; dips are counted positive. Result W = -0.09 nm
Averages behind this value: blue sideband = 14.4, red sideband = 13.9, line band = 14.9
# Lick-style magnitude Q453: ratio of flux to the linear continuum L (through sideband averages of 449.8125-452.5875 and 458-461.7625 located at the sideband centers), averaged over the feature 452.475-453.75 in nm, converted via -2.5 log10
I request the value 0.14 mag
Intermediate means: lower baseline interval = 15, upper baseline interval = 14.5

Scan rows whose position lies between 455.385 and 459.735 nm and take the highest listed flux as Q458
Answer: 21.42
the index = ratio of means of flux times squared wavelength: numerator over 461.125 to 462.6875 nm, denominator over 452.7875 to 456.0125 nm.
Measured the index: 1.1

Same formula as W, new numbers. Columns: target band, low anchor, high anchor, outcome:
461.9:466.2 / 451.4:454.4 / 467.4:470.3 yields -0.18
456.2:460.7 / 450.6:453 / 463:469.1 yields 0.02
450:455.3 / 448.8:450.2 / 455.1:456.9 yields -0.13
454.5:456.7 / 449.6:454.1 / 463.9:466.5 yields -0.05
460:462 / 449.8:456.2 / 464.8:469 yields -0.06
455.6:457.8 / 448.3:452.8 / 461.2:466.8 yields -0.15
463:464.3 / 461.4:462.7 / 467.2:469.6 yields 0.01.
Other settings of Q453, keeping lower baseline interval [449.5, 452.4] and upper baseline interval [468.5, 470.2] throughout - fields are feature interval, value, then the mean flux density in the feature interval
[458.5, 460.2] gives 0.033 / 13.9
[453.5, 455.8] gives 0.029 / 14.2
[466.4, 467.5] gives 0.063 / 13.2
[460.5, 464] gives -0.033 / 14.6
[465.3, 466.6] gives -0.092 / 15.3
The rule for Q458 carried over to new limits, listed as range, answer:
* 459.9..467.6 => 17.9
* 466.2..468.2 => 15.51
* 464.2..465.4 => 16.44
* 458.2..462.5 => 16.63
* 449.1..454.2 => 20.22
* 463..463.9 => 14.87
